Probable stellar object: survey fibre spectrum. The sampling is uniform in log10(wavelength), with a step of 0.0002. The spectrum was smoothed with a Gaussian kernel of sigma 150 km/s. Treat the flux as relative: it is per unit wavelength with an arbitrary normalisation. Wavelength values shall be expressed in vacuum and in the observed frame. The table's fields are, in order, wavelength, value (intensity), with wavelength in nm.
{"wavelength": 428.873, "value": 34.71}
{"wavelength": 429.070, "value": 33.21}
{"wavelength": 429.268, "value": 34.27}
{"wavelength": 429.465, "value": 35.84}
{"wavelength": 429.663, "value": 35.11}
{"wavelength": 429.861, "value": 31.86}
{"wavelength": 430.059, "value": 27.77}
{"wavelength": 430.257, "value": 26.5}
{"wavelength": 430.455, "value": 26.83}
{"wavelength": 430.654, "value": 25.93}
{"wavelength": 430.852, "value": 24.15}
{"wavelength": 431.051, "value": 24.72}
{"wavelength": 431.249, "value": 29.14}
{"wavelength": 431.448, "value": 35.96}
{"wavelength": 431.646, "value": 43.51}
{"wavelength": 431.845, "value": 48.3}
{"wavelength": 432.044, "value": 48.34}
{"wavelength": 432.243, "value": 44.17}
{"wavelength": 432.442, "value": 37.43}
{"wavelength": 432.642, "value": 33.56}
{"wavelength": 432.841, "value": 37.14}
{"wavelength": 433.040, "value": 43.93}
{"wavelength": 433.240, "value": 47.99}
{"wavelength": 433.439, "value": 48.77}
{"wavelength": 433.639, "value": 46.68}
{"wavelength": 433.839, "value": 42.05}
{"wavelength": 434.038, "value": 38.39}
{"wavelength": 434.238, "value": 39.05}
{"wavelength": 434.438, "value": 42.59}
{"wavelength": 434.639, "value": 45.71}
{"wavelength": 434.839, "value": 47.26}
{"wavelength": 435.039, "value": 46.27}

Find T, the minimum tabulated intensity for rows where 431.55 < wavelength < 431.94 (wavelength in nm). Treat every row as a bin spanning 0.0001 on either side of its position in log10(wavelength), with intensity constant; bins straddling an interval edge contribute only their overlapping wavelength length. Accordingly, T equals 43.51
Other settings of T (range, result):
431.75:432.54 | 37.43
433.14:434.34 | 38.39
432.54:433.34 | 33.56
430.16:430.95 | 24.15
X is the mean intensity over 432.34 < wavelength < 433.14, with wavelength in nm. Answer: 38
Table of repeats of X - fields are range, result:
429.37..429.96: 34.2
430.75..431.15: 24.5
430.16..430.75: 26.4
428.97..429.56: 34.5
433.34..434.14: 44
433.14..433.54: 48.4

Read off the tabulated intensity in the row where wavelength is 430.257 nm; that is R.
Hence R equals 26.5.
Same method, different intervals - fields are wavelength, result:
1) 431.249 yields 29.14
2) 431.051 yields 24.72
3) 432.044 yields 48.34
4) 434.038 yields 38.39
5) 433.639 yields 46.68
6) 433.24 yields 47.99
